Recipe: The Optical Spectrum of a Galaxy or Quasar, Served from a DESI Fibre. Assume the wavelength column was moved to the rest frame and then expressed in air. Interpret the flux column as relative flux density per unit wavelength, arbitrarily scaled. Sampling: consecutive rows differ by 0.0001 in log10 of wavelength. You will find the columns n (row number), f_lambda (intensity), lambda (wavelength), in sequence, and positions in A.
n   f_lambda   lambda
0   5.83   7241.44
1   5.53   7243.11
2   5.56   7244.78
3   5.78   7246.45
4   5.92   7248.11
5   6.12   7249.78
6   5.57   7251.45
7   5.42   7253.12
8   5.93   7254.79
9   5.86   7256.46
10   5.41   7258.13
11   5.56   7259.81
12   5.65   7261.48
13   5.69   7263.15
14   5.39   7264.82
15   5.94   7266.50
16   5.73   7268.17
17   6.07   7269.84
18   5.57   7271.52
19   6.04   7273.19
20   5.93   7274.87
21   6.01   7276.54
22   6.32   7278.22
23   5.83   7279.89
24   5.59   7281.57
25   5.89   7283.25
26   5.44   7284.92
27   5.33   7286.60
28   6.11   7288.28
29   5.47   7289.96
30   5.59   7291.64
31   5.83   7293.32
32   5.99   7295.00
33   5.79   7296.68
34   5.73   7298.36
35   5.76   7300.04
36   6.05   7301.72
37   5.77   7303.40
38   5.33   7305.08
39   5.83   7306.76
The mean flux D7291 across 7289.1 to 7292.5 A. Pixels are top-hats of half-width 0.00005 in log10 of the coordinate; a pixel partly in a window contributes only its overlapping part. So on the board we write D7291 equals 5.53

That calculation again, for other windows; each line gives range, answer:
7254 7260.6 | 5.68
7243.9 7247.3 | 5.68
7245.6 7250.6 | 5.95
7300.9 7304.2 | 5.91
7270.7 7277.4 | 5.89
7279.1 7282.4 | 5.7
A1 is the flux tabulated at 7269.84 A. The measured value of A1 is 6.07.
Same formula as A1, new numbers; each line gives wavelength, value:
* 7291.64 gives 5.59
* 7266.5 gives 5.94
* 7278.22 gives 6.32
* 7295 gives 5.99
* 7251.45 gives 5.57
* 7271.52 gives 5.57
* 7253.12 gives 5.42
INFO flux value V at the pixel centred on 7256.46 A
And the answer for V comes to 5.86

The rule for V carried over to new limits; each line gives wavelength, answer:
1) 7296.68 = 5.79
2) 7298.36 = 5.73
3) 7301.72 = 6.05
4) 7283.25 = 5.89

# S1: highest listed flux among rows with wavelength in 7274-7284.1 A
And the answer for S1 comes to 6.32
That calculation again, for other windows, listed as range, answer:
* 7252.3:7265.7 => 5.93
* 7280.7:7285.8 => 5.89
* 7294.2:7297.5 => 5.99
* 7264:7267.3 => 5.94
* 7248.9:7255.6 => 6.12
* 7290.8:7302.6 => 6.05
